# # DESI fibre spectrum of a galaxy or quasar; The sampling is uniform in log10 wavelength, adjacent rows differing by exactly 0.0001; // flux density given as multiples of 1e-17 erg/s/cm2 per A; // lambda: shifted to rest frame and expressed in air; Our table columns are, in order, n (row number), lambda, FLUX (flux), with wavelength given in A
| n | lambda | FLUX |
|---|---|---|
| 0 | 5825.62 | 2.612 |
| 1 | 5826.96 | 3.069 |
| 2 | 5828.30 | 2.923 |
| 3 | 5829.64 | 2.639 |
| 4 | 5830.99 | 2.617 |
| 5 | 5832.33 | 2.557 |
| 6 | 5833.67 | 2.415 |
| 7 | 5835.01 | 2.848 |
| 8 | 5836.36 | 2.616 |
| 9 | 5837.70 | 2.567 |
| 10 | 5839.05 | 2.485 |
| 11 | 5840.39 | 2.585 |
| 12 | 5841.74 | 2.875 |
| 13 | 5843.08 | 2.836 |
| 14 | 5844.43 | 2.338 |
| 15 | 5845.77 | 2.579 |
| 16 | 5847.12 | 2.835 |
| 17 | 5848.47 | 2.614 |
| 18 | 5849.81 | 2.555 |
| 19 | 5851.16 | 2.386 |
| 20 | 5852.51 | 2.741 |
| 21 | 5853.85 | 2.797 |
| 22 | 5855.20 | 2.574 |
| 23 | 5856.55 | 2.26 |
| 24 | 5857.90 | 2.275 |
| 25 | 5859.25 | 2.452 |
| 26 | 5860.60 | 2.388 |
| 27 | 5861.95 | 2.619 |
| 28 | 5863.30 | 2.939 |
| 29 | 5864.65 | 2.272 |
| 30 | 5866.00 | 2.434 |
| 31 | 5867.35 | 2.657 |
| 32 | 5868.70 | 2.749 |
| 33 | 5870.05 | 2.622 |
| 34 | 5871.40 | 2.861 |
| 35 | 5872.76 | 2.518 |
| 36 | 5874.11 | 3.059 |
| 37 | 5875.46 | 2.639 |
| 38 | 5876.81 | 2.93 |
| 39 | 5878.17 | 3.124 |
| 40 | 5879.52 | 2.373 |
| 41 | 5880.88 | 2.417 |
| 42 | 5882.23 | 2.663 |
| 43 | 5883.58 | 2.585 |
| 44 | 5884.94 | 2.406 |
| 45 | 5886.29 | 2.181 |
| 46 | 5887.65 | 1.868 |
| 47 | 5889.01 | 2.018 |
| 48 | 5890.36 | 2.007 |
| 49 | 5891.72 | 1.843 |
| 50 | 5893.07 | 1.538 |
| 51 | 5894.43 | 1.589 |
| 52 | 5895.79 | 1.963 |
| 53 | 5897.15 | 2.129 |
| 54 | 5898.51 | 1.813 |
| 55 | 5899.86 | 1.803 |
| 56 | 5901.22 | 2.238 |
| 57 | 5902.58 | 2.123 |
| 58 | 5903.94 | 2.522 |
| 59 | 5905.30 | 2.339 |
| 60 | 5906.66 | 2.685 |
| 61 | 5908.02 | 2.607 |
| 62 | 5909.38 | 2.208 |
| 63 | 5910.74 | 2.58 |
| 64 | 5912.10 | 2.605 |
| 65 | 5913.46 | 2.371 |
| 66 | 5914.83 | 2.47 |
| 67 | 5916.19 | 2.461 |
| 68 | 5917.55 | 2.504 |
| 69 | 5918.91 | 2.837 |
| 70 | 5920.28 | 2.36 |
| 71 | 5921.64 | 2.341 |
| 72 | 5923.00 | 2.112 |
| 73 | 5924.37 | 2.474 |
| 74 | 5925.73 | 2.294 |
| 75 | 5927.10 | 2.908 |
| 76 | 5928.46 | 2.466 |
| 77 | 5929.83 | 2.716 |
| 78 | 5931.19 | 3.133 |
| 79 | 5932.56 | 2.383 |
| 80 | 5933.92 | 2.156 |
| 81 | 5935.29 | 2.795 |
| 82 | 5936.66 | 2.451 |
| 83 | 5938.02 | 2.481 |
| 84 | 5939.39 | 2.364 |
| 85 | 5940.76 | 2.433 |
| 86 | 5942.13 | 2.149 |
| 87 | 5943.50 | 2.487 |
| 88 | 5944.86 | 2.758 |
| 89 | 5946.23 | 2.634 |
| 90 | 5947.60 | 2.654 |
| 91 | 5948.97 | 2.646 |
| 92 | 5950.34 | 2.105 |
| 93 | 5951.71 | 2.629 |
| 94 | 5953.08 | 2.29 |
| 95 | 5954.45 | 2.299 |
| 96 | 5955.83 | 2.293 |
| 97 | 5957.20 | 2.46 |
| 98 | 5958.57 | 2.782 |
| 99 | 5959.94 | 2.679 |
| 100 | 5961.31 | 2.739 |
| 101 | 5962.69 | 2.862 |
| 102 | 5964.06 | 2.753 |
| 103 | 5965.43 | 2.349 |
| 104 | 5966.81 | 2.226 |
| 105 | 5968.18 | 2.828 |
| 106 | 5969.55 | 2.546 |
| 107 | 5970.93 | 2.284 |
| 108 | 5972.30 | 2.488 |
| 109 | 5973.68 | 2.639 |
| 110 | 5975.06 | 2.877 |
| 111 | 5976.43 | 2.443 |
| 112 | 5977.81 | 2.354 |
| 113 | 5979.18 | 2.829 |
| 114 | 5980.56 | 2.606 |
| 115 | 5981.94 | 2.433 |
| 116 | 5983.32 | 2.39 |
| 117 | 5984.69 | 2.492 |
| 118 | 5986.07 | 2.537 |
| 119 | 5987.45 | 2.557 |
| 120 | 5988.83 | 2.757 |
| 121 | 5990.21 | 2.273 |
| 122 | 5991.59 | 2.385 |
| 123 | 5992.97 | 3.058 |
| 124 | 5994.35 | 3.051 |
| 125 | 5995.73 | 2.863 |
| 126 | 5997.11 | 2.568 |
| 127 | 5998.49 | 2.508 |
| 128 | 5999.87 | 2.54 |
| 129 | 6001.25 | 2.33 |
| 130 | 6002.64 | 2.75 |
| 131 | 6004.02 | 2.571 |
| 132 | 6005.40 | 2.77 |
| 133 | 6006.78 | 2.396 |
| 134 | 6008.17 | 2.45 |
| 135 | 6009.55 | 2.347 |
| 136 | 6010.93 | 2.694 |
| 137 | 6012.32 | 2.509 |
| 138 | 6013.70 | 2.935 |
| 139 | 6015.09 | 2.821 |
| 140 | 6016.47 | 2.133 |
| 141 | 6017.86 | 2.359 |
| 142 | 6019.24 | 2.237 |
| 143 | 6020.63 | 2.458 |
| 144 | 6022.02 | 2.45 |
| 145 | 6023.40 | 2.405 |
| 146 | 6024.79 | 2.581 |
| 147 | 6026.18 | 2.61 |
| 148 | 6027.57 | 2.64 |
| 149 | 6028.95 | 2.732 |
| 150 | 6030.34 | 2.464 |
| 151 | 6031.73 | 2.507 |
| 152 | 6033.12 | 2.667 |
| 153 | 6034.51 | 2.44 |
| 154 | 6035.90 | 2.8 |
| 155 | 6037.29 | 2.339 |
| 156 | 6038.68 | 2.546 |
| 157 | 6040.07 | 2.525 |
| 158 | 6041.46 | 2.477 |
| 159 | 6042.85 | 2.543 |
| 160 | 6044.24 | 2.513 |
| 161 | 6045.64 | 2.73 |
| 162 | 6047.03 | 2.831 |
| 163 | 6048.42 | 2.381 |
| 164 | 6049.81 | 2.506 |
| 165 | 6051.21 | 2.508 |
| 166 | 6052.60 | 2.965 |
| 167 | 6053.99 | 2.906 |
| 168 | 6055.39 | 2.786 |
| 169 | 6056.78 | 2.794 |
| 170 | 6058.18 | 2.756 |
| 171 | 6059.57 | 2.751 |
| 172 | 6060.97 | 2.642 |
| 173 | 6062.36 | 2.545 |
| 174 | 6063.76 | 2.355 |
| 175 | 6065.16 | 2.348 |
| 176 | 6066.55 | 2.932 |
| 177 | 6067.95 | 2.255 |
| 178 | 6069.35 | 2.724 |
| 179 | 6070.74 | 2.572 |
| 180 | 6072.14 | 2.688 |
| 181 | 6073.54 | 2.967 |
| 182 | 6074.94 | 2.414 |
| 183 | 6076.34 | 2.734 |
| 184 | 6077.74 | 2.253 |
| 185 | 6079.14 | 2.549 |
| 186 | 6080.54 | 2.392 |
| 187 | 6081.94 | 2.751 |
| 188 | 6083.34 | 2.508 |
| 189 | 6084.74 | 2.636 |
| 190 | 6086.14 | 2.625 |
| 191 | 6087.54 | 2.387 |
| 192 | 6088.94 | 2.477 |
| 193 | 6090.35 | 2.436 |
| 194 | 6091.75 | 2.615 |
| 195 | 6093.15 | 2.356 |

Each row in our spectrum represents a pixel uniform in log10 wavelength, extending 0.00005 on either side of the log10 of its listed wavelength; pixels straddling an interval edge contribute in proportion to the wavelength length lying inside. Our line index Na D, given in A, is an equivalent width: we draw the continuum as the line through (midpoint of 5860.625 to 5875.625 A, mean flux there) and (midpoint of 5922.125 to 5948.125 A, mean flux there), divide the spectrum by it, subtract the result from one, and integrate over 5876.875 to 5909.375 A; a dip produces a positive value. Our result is 4.8 A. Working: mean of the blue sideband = 2.66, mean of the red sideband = 2.52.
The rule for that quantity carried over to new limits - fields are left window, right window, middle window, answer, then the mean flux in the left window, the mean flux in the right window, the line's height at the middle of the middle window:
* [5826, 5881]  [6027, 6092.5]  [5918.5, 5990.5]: 2.5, 2.64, 2.59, 2.62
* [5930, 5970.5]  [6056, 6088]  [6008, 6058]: 0.0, 2.53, 2.59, 2.57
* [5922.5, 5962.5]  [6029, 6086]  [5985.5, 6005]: -0.6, 2.52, 2.6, 2.55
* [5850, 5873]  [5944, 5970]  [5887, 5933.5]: 4.6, 2.56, 2.55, 2.56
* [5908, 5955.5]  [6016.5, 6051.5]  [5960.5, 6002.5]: -1.4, 2.49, 2.52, 2.5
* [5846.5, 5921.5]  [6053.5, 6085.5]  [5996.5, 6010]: 0.1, 2.42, 2.62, 2.55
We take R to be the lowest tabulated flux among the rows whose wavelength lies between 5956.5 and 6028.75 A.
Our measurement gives 2.133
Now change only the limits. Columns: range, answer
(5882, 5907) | 1.538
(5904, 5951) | 2.105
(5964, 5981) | 2.226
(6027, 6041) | 2.339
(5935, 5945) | 2.149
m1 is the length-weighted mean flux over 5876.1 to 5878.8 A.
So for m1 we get 3.02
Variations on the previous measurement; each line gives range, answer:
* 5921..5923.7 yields 2.22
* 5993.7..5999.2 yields 2.75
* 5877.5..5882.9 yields 2.64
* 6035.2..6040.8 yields 2.55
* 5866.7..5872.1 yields 2.72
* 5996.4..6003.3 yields 2.54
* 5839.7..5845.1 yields 2.66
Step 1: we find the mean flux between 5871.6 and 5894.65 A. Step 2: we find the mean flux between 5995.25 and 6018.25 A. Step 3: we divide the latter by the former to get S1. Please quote 1.08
